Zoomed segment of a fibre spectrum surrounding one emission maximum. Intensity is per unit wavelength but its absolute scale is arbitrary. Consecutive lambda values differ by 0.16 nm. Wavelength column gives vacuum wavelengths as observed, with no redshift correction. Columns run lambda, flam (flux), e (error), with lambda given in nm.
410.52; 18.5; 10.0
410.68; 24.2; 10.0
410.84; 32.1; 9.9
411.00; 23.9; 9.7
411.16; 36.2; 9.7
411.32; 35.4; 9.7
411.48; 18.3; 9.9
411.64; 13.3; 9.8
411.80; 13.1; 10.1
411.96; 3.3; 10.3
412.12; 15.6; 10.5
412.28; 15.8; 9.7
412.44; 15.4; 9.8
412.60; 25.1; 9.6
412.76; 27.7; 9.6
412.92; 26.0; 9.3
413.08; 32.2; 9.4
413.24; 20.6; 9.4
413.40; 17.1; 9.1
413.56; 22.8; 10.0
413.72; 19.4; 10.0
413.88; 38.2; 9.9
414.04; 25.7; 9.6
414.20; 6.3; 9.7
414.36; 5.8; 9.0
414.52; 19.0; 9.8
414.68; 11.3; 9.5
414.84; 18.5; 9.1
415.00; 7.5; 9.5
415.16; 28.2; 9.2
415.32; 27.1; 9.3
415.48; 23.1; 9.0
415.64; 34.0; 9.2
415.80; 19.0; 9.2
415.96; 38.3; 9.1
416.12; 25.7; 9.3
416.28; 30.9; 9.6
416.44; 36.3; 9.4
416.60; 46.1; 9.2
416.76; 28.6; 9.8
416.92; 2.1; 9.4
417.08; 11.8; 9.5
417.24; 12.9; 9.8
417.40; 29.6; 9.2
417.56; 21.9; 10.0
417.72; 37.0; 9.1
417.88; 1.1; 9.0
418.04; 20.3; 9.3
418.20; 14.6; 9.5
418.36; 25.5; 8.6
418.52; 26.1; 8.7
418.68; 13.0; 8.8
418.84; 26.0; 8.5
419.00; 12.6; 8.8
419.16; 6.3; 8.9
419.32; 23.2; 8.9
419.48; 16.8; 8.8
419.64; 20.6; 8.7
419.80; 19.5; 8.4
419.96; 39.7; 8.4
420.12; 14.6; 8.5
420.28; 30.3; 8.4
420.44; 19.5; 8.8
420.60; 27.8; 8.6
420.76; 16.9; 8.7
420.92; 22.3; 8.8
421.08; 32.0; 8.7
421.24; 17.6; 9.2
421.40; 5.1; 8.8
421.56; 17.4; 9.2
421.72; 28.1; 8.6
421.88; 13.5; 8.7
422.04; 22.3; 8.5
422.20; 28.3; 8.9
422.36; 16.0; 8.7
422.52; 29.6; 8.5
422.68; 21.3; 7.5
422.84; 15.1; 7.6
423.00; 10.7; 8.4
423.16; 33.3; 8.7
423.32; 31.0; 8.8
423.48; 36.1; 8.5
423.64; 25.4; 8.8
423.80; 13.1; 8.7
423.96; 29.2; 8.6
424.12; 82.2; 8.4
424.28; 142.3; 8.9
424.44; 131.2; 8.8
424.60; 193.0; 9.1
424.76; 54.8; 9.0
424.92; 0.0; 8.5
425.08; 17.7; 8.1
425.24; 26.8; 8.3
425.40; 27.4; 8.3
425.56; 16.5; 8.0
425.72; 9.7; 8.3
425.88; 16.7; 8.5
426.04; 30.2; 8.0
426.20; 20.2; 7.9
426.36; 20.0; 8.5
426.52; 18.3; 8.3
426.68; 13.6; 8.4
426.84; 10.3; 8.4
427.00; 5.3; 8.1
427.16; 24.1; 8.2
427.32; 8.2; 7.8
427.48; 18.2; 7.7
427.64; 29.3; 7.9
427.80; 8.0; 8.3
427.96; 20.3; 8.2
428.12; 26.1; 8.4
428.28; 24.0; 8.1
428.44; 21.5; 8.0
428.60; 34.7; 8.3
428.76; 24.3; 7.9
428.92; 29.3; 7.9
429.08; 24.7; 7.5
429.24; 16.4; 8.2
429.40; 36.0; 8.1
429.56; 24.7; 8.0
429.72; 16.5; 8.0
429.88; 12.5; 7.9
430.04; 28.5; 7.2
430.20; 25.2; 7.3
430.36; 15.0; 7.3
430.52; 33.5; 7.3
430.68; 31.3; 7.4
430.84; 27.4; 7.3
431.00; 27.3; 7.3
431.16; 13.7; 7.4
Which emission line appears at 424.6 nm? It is [O II] 3727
